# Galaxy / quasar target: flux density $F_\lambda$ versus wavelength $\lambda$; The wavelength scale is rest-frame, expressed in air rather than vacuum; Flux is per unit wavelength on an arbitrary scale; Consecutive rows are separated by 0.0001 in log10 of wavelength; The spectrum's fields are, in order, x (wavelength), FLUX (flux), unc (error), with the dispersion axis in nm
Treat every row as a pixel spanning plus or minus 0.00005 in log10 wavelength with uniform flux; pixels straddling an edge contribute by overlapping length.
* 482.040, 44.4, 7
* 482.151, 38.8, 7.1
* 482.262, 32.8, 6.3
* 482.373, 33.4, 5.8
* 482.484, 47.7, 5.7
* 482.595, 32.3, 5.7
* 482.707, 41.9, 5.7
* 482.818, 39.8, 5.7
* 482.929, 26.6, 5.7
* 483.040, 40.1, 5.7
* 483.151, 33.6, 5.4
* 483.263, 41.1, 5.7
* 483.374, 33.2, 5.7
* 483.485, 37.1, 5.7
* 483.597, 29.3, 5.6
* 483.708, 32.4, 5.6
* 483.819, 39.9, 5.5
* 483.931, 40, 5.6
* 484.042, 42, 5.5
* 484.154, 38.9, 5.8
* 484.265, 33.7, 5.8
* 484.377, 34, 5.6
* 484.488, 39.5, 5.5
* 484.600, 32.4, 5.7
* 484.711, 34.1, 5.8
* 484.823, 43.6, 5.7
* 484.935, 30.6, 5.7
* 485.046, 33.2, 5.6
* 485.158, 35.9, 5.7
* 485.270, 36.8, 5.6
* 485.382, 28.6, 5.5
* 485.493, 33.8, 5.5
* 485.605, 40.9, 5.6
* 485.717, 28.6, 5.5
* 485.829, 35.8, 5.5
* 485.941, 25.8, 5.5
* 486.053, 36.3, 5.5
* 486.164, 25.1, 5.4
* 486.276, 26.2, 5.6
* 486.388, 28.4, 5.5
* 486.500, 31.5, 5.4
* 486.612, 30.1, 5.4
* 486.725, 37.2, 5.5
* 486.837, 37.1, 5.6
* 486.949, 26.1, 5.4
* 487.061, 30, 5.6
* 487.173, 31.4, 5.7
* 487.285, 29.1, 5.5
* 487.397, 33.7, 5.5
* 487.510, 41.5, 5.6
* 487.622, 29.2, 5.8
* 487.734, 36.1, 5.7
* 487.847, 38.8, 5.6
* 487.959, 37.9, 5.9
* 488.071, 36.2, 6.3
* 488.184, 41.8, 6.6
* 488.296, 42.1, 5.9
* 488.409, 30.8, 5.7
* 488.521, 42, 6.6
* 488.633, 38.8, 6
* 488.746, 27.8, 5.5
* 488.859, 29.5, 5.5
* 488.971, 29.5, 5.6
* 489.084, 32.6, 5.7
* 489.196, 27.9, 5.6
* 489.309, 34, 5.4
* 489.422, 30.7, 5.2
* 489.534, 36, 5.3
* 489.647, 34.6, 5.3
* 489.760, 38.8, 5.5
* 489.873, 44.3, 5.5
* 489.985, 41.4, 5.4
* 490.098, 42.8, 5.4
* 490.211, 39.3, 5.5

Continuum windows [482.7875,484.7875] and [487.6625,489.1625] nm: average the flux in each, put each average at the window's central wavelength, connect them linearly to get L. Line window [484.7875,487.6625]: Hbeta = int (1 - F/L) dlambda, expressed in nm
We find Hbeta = 0.26 nm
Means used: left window 36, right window 35.5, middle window 32.5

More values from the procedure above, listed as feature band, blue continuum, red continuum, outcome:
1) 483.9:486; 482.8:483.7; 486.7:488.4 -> -0.01 nm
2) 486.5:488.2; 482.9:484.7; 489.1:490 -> 0.08 nm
